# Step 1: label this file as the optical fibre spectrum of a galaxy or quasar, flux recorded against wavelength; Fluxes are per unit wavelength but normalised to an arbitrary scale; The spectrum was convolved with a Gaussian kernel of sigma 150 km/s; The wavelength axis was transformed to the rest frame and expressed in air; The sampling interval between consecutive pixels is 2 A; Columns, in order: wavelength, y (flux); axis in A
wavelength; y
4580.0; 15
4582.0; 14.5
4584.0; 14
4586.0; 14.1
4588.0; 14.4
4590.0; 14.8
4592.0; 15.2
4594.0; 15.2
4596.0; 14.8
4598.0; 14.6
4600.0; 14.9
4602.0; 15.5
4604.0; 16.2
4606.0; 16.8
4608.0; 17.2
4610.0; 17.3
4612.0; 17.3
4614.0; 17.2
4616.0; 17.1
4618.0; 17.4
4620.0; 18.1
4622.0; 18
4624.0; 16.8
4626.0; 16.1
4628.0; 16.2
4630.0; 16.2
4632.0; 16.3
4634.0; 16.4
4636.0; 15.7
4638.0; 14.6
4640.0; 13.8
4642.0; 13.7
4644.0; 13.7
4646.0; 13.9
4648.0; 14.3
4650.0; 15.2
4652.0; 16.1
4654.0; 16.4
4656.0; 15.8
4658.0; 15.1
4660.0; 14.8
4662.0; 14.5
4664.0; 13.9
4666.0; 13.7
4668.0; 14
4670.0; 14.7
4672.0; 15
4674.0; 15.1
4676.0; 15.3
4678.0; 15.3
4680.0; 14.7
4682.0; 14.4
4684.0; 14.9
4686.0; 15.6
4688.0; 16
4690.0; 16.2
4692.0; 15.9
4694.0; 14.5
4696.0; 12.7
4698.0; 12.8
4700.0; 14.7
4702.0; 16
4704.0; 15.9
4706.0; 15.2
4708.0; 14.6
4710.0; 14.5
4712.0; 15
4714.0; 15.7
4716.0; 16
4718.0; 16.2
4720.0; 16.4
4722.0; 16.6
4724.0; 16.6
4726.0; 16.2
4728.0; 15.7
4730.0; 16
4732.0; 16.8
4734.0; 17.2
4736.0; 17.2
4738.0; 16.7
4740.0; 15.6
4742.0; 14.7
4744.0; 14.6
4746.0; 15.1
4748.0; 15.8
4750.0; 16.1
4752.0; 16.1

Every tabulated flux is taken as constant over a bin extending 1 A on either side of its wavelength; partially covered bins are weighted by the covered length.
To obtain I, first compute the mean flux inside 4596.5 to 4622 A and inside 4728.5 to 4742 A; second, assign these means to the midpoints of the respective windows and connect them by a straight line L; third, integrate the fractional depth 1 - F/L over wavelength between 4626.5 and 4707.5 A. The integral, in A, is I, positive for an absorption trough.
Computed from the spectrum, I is 7.6 A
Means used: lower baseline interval 16.7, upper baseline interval 16.4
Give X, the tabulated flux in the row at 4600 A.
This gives 14.9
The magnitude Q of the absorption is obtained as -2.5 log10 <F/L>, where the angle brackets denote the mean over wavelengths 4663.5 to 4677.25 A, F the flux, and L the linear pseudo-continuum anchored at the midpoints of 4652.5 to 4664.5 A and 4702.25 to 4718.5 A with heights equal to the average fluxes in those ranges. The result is 0.048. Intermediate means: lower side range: 15.2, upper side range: 15.4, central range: 14.6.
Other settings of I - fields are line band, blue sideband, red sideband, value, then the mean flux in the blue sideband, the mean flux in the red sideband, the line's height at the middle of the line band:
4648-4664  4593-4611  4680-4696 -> 0.16 A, 15.8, 15.2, 15.4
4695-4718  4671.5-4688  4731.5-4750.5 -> 0.88 A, 15.1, 16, 15.5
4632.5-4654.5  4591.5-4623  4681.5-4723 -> 1.51 A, 16.4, 15.2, 16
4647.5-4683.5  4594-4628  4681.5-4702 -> 1.11 A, 16.5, 14.8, 15.4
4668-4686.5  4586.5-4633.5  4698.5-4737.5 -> 1.25 A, 16.2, 15.9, 16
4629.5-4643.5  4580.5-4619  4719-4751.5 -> 0.58 A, 15.7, 16.1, 15.8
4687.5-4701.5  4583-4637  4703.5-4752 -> 1.08 A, 16.1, 15.9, 15.9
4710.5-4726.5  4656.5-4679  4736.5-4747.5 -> -0.87 A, 14.7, 15.4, 15.2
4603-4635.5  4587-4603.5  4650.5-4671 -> -4.24 A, 15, 14.9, 14.9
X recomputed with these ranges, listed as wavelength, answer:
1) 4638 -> 14.6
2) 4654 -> 16.4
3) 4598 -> 14.6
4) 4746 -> 15.1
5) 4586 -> 14.1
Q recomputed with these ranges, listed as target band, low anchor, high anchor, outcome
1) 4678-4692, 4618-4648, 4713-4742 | 0.047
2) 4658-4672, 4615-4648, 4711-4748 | 0.109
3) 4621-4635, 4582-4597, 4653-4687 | -0.126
